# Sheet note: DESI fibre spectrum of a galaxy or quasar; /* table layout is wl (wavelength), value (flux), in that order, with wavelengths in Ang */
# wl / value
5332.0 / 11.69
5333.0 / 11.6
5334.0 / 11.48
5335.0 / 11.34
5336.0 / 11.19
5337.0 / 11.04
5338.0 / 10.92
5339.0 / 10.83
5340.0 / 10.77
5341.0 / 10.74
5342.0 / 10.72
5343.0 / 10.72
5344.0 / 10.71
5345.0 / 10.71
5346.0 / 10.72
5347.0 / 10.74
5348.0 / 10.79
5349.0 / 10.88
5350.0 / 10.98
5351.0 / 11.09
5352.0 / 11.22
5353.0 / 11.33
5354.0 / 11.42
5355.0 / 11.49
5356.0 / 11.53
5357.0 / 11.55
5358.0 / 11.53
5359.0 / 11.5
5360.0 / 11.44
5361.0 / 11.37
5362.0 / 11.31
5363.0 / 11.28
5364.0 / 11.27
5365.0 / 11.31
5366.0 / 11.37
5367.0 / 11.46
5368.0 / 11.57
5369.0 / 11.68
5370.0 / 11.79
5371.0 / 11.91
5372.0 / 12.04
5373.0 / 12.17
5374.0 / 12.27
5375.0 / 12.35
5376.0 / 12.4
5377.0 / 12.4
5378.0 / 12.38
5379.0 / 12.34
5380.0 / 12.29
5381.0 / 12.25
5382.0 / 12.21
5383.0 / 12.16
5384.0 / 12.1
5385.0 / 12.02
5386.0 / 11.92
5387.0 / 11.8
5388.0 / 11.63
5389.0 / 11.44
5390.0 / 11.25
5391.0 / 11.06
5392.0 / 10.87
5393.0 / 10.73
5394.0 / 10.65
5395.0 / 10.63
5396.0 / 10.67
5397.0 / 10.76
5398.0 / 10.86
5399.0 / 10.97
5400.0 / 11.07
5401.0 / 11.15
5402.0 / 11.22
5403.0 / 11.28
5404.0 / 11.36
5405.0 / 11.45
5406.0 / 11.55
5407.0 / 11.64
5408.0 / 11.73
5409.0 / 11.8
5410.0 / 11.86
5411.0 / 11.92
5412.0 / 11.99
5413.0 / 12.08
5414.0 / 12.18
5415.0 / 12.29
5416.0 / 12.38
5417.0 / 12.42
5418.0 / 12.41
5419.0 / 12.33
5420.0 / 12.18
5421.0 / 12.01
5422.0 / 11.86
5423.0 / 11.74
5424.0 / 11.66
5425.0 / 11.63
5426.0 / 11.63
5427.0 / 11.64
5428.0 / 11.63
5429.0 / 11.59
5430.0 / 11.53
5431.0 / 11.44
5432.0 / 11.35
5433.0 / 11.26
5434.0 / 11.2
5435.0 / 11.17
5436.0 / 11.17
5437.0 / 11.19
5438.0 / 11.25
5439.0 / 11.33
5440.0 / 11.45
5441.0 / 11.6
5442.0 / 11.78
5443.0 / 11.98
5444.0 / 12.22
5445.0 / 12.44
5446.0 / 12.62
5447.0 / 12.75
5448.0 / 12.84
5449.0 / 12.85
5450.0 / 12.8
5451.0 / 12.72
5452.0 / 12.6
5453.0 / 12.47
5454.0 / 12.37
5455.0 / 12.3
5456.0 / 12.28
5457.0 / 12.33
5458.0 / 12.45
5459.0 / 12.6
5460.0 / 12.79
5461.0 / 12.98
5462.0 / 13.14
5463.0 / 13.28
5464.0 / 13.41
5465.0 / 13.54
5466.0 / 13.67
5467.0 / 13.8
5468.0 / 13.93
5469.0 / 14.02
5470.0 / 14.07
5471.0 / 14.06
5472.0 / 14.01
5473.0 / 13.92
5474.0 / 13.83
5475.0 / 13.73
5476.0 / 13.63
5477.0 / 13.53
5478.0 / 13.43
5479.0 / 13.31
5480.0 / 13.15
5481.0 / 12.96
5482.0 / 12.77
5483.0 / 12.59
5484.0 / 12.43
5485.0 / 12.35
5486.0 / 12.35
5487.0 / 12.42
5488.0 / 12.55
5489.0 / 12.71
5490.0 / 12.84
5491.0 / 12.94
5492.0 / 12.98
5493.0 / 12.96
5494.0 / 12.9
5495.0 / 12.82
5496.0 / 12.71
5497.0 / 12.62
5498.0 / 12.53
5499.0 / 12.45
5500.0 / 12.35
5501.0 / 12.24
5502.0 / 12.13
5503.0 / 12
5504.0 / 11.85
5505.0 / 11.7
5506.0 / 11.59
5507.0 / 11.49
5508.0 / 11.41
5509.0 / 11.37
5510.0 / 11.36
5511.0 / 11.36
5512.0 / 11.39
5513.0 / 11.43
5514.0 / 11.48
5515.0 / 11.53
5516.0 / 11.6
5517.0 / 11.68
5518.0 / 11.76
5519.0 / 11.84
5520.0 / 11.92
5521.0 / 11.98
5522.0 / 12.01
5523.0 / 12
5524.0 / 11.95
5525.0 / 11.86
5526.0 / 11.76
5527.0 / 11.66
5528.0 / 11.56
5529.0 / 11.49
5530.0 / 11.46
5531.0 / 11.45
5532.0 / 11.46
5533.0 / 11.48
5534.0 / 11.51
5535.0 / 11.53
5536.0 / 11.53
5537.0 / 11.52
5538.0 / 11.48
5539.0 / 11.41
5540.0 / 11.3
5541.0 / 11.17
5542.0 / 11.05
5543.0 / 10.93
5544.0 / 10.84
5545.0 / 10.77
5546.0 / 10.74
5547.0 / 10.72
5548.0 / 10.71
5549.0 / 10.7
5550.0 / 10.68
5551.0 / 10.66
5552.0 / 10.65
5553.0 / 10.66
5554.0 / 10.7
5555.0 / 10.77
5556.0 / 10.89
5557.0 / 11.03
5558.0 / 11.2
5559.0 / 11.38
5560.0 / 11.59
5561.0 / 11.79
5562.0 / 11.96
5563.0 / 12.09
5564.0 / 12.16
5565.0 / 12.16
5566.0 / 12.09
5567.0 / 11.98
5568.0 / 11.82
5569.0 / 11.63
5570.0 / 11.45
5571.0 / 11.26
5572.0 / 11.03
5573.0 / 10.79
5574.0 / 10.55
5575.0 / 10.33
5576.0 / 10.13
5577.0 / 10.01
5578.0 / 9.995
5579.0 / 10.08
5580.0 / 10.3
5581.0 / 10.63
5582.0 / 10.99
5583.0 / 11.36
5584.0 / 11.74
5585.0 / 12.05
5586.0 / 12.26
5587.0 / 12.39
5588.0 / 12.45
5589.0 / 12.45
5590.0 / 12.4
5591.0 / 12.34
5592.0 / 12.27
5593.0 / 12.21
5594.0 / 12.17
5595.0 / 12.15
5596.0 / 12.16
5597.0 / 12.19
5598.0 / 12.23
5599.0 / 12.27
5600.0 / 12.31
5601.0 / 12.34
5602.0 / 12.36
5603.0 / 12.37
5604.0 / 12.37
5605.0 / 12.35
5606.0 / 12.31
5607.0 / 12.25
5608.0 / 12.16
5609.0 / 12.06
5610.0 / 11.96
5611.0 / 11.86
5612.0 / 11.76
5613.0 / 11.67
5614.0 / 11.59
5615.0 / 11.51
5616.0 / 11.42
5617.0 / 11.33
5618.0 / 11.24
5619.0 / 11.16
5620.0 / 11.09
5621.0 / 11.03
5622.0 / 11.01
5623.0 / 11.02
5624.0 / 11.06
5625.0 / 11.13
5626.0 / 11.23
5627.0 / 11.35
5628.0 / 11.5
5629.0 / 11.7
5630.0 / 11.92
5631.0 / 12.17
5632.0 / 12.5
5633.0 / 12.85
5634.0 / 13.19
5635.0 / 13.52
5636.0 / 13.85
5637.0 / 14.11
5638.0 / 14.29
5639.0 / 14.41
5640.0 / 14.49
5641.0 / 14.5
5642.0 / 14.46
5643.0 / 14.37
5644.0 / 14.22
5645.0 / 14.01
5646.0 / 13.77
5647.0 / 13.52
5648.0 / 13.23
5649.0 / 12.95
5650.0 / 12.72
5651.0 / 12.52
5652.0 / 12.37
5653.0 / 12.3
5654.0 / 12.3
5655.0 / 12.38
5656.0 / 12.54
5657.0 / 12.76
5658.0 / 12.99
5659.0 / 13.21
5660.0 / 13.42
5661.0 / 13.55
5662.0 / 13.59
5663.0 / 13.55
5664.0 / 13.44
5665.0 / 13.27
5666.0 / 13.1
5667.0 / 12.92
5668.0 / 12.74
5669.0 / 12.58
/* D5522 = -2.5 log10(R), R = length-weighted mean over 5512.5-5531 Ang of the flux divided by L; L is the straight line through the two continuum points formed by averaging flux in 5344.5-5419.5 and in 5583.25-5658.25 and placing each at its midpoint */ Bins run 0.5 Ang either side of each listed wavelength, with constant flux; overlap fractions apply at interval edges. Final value 0.03 mag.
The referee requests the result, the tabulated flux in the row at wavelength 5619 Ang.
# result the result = 11.16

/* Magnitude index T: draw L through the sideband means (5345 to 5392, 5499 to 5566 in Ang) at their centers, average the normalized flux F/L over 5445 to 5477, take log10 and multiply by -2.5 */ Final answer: -0.14 mag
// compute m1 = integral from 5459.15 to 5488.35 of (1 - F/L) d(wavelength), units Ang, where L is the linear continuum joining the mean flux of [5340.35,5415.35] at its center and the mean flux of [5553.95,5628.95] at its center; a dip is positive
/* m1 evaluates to -4.5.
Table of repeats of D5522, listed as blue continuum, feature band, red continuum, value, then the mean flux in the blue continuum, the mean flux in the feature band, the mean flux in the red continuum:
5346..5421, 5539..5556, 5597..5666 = 0.132 mag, 11.6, 10.8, 12.6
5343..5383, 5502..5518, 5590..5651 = 0.044 mag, 11.6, 11.6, 12.4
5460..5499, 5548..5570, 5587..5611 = 0.110 mag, 13.2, 11.3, 12.3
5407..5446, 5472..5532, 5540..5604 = -0.062 mag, 11.8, 12.3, 11.4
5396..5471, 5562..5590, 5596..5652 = 0.091 mag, 12.1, 11.4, 12.4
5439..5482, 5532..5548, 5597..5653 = 0.139 mag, 13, 11.2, 12.4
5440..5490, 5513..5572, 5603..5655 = 0.116 mag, 12.9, 11.4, 12.5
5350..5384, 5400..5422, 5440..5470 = 0.037 mag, 11.7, 11.8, 12.8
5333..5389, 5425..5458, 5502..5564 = -0.045 mag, 11.5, 11.9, 11.4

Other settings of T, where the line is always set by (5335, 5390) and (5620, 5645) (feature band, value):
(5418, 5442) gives 0.021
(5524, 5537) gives 0.063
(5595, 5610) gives 0.030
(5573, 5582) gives 0.206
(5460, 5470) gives -0.132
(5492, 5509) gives -0.009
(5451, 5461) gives -0.051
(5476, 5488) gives -0.071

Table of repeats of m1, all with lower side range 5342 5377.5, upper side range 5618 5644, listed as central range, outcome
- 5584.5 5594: 0.1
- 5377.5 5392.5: -0.4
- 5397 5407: 0.3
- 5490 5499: -0.6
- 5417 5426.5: -0.2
